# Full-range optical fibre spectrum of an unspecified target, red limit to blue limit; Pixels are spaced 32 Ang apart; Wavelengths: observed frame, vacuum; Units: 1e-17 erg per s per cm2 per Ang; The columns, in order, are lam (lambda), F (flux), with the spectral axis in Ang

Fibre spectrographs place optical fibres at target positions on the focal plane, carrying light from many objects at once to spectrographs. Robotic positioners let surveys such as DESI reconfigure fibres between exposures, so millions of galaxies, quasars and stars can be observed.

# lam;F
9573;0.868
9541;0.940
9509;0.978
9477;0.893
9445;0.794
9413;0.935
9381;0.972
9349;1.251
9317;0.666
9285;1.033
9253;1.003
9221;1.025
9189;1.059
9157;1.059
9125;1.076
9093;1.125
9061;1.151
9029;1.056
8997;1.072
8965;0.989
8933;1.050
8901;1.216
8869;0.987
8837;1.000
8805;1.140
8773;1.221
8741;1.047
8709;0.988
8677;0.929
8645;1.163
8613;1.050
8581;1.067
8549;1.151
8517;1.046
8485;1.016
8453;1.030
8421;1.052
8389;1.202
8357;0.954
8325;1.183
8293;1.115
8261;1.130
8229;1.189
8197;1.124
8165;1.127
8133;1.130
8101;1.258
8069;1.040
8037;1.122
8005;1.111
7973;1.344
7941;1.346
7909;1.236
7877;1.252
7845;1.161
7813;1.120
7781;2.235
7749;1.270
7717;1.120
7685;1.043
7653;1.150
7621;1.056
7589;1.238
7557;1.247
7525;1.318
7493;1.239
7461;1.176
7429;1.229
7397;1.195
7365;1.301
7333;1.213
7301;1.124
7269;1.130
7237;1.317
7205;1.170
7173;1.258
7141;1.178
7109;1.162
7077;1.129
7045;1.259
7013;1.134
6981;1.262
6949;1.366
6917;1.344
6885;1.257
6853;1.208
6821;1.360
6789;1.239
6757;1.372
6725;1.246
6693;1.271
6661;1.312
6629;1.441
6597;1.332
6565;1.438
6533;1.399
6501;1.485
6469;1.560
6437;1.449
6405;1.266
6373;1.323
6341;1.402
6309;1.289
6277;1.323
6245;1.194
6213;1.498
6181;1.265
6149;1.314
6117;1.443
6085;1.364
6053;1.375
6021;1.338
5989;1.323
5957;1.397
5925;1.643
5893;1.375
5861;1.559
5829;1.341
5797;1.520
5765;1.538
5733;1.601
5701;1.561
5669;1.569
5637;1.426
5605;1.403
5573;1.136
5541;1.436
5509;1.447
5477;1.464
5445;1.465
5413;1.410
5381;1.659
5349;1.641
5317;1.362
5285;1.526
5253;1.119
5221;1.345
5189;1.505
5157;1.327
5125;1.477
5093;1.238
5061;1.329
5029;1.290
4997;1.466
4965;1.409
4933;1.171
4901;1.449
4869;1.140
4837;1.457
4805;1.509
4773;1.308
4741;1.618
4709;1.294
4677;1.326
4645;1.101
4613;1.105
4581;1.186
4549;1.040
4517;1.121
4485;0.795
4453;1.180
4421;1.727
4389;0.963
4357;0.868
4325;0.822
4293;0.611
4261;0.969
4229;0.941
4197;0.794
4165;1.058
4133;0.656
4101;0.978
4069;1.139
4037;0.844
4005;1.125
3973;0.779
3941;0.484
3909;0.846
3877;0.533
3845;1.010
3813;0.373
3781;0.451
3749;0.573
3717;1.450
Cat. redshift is 0.18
